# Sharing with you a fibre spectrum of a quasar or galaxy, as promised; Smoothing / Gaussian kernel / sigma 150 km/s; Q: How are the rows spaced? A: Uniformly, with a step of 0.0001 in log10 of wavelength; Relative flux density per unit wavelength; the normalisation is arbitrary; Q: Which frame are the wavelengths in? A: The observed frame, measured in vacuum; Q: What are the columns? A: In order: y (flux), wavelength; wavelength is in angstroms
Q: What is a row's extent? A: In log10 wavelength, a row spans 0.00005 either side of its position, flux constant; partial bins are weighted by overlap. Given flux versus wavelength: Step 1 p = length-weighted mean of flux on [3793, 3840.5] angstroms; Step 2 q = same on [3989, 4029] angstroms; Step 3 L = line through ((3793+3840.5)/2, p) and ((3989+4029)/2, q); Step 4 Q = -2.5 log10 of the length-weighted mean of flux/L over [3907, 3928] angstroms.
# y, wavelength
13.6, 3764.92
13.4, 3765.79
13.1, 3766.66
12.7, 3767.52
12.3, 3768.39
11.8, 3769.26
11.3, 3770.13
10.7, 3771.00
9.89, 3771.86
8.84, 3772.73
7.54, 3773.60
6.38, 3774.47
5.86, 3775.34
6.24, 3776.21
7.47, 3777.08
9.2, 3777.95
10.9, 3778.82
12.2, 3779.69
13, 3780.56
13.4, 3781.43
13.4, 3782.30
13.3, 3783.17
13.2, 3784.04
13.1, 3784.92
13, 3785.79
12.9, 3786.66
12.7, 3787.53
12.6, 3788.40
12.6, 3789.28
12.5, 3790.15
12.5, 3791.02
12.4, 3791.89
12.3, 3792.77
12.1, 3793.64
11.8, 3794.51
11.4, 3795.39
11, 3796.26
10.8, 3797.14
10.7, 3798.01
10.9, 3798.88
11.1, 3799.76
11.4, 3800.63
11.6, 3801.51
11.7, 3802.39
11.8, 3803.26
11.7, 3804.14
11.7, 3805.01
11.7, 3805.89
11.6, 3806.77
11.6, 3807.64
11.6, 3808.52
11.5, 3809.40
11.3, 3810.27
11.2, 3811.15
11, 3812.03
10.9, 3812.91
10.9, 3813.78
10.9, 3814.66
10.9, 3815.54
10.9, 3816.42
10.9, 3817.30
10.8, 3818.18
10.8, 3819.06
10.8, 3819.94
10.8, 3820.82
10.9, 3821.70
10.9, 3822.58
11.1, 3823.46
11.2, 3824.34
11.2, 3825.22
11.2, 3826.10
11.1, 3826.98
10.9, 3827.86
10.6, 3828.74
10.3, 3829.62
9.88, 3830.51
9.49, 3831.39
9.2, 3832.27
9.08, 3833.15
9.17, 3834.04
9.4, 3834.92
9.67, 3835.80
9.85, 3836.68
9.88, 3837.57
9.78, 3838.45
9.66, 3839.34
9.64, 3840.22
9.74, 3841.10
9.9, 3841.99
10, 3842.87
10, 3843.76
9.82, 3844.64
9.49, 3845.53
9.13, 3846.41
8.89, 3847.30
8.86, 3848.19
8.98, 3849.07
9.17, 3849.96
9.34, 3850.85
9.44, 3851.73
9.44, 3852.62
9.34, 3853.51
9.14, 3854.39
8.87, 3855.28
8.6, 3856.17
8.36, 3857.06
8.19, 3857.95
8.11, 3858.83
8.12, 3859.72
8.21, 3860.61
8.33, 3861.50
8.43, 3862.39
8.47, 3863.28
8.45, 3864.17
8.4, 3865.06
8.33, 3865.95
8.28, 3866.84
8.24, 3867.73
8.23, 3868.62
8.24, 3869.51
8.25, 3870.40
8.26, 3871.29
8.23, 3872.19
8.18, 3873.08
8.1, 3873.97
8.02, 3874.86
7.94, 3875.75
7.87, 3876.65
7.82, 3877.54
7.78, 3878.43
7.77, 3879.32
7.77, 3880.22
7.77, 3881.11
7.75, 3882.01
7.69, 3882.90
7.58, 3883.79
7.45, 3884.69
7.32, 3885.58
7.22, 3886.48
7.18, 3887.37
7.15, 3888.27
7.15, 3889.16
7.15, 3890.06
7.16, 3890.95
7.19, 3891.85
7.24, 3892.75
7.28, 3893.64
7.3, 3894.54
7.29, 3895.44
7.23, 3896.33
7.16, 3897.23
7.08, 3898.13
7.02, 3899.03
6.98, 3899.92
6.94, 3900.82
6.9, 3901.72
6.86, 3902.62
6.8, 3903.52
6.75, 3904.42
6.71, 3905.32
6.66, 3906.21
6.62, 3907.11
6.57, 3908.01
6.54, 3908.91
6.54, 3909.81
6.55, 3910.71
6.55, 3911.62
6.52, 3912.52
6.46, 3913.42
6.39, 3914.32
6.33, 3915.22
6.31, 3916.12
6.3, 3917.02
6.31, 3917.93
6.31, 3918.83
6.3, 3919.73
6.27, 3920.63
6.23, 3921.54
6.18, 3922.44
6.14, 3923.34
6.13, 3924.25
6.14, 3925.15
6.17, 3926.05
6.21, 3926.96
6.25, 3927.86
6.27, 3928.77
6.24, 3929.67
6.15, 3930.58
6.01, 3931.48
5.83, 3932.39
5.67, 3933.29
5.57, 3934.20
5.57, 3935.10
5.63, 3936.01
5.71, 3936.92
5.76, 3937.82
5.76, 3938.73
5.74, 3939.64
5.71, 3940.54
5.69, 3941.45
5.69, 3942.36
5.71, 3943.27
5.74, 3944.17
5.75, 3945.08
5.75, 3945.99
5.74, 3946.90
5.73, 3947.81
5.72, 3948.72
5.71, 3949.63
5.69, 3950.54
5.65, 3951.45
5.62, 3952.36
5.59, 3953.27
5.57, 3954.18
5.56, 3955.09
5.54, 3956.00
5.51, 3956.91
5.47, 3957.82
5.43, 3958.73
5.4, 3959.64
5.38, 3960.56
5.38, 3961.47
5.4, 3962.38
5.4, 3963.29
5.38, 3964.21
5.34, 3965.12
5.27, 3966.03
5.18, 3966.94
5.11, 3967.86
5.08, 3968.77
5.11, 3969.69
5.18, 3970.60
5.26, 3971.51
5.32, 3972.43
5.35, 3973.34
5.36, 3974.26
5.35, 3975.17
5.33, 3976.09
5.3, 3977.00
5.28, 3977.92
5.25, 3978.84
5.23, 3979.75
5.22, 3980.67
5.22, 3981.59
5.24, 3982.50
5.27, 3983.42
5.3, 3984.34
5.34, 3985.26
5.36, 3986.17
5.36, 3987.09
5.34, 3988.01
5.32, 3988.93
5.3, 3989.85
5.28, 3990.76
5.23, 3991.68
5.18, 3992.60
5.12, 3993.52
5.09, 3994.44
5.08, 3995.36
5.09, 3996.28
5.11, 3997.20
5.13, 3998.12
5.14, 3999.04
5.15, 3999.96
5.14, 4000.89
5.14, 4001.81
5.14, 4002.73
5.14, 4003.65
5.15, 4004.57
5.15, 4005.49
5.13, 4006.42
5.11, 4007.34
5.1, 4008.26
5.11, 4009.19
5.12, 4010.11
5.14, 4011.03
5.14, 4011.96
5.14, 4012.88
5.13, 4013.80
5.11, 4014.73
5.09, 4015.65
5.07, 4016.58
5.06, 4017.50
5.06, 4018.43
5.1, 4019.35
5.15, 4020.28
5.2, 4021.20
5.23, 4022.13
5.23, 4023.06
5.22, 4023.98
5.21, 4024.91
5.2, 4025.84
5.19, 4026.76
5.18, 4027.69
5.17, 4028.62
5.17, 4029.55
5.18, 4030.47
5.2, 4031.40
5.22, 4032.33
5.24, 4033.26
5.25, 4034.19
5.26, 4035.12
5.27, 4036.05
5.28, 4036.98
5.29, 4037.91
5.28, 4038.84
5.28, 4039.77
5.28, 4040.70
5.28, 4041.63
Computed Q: 0.23 mag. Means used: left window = 10.8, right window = 5.15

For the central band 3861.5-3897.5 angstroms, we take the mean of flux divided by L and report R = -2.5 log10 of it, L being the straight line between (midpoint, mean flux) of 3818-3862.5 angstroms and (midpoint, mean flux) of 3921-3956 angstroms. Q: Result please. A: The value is 0.05 mag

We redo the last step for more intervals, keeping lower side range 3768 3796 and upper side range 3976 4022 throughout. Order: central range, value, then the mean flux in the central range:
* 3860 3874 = 0.07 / 8.29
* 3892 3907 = 0.14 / 7.01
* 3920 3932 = 0.17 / 6.18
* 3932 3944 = 0.20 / 5.7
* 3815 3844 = -0.04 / 10.3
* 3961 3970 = 0.16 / 5.27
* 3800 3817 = -0.09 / 11.4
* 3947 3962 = 0.16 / 5.56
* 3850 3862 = 0.05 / 8.74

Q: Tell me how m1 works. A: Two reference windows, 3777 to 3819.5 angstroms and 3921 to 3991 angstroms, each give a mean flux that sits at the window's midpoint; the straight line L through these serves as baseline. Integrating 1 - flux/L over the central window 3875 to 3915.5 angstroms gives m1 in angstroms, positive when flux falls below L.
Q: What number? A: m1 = 4.13 angstroms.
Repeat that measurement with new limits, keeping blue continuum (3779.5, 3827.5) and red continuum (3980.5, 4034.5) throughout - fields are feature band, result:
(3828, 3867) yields 4.16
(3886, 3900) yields 2.61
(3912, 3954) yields 8.83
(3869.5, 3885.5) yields 2.45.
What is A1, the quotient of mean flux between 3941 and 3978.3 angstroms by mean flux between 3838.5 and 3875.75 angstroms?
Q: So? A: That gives 0.62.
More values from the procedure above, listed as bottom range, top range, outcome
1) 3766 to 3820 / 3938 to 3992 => 0.48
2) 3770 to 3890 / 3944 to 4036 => 0.53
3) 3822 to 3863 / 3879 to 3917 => 0.73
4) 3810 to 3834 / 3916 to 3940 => 0.57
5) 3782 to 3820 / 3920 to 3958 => 0.50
